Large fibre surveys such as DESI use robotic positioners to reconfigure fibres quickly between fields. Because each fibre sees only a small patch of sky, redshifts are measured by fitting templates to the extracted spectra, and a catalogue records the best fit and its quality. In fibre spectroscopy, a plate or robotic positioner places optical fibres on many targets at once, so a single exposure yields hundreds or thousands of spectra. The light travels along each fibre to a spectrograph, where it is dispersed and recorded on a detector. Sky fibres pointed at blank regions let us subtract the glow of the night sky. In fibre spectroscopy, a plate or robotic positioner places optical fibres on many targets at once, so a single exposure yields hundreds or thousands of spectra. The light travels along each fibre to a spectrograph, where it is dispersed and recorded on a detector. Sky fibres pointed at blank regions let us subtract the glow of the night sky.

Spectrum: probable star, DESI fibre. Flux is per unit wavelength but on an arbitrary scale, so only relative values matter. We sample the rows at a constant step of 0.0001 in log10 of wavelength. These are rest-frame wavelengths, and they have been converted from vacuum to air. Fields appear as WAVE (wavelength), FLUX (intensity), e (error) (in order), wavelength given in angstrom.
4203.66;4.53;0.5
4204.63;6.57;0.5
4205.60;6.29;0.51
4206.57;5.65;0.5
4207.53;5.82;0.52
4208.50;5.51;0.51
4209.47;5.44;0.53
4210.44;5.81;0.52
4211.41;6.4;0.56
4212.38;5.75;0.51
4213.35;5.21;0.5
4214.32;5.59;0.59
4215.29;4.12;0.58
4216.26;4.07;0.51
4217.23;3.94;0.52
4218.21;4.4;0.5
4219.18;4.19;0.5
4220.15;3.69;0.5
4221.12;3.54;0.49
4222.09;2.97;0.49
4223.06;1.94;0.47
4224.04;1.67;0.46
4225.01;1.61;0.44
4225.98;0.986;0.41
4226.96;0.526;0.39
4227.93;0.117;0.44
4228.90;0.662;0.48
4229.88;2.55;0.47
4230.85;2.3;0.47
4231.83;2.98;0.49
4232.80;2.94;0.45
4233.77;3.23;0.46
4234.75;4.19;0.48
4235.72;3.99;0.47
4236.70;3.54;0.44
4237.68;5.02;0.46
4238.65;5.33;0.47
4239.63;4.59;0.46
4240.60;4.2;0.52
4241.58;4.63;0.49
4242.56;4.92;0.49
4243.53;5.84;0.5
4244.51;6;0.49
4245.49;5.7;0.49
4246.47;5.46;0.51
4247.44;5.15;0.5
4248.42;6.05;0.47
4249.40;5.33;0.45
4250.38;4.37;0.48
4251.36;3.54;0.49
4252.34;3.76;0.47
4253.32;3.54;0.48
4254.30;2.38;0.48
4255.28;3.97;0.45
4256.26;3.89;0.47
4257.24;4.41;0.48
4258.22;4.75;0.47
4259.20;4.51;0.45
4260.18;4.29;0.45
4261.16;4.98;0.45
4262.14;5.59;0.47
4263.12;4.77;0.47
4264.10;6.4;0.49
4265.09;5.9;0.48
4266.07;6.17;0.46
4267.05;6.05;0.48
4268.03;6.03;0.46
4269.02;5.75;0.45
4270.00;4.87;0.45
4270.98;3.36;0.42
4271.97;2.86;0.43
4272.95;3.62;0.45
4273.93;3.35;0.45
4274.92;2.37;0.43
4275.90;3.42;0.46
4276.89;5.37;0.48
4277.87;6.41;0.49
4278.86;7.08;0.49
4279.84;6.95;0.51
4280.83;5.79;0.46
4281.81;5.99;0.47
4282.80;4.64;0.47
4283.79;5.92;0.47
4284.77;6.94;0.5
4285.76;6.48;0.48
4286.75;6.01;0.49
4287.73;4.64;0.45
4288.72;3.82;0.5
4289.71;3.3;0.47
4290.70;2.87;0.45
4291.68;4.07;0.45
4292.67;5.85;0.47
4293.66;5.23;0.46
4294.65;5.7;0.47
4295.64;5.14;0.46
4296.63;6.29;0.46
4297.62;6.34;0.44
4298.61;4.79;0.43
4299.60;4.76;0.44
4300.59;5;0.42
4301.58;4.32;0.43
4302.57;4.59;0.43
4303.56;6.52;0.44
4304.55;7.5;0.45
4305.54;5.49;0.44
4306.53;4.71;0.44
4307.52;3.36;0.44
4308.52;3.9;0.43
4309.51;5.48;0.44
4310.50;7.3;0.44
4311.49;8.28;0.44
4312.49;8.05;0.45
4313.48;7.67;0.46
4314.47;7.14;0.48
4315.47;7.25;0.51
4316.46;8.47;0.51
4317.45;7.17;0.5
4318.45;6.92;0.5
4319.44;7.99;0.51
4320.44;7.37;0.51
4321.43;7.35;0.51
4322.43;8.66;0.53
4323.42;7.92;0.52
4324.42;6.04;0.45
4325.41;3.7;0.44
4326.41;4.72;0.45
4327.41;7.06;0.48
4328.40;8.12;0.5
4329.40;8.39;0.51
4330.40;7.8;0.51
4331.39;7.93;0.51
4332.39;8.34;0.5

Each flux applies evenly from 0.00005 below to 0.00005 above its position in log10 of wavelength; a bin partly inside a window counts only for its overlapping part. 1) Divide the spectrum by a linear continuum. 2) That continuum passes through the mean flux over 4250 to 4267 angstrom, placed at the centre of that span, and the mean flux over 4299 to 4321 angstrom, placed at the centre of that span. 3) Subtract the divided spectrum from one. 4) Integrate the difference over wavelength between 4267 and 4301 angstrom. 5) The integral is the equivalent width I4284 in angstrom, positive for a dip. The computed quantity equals 2.5 angstrom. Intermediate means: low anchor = 4.58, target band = 5.05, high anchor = 6.33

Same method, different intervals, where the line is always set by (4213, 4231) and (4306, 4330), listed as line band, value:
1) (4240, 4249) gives -3.70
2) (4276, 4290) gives -0.80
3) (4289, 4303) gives 2.46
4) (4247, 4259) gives -0.49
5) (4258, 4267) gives -1.60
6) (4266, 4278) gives 0.98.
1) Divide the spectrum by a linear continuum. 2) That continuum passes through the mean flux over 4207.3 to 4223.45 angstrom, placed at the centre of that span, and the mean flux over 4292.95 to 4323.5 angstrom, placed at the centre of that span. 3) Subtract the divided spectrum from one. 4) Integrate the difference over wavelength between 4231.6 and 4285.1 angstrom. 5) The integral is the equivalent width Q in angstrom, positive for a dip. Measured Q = 6.1 angstrom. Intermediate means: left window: 4.61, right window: 6.32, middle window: 4.79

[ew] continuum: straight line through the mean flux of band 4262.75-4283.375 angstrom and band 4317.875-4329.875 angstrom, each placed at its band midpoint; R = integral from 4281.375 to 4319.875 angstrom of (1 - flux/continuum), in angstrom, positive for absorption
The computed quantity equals 2.34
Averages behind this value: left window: 5.11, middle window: 5.79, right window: 7.02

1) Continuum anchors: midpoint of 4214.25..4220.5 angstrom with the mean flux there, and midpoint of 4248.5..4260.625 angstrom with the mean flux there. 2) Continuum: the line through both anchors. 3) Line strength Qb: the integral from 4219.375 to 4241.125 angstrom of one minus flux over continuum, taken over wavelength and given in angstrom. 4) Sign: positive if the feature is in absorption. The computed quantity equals 6.8 angstrom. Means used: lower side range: 4.21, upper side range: 4.13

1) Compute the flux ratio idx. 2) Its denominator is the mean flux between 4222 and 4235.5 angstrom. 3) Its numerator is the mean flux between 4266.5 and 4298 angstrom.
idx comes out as 2.5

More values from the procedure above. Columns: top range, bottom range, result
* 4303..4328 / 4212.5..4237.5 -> 2.17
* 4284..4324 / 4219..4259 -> 1.64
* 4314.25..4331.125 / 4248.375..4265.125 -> 1.60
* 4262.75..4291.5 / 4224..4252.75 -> 1.35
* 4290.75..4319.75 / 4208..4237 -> 1.73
